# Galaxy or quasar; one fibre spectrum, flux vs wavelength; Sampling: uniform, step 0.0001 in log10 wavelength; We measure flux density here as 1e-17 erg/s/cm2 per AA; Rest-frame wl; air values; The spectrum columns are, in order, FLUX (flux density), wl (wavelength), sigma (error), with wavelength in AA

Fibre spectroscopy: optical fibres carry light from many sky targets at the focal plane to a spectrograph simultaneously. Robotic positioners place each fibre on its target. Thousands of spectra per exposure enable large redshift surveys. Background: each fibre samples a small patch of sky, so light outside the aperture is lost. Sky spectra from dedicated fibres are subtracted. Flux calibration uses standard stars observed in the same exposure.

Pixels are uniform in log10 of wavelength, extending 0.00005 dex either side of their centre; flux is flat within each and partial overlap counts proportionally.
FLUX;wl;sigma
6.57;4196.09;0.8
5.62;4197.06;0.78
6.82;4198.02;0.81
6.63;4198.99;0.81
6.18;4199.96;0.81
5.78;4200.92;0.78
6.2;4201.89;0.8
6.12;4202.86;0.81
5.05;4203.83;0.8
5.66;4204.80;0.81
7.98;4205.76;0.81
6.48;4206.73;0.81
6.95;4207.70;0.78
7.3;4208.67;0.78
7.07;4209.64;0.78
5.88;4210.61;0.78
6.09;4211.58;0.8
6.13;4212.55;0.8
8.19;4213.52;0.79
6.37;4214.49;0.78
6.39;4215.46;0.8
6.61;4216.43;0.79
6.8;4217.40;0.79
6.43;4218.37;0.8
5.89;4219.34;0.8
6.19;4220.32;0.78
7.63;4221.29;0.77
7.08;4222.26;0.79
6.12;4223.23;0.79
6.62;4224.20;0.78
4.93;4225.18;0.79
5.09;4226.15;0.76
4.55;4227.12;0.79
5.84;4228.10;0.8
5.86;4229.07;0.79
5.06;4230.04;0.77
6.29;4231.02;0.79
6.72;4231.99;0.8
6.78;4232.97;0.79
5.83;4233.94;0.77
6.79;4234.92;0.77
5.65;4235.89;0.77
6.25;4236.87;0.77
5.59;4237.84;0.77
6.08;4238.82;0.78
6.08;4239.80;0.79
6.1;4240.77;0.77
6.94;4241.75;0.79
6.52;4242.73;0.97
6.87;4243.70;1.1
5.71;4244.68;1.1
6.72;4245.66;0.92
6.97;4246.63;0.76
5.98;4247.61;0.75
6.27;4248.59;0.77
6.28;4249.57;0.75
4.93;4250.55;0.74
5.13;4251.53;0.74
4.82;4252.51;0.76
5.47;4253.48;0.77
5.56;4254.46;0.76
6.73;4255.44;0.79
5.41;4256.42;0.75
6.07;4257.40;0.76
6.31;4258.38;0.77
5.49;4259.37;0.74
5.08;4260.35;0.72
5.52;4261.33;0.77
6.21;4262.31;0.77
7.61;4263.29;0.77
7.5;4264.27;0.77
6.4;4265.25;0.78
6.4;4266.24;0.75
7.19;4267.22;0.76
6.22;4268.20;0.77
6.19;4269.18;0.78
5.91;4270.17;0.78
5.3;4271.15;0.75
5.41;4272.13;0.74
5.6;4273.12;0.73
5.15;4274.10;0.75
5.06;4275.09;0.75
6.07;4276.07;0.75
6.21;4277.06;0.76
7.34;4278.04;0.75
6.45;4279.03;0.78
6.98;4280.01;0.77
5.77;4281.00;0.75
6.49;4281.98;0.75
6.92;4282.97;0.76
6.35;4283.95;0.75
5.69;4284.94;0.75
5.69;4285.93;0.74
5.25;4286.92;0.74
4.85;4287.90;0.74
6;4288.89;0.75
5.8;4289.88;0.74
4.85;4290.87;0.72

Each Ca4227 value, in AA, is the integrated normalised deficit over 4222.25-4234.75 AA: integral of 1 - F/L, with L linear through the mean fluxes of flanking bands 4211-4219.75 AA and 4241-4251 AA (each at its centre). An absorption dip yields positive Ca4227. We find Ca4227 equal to 1.1 AA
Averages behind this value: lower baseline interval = 6.55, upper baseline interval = 6.32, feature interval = 5.88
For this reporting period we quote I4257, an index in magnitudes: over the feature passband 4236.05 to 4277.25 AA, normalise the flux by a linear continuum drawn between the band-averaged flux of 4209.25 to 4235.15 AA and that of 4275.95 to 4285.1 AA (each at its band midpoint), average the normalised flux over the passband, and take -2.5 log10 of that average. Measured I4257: 0.062 mag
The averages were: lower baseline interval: 6.26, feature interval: 6.03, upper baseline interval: 6.47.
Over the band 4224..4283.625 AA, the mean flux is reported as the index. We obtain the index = 6.05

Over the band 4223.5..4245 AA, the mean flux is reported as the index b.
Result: 6.01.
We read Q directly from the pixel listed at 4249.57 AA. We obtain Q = 6.28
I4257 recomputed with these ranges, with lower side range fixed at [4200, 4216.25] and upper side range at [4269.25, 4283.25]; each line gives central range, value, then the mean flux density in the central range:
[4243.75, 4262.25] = 0.06 mag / 5.84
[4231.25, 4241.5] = 0.01 mag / 6.21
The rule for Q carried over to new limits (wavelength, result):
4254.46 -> 5.56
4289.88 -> 5.8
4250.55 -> 4.93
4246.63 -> 6.97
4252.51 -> 4.82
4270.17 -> 5.91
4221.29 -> 7.63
